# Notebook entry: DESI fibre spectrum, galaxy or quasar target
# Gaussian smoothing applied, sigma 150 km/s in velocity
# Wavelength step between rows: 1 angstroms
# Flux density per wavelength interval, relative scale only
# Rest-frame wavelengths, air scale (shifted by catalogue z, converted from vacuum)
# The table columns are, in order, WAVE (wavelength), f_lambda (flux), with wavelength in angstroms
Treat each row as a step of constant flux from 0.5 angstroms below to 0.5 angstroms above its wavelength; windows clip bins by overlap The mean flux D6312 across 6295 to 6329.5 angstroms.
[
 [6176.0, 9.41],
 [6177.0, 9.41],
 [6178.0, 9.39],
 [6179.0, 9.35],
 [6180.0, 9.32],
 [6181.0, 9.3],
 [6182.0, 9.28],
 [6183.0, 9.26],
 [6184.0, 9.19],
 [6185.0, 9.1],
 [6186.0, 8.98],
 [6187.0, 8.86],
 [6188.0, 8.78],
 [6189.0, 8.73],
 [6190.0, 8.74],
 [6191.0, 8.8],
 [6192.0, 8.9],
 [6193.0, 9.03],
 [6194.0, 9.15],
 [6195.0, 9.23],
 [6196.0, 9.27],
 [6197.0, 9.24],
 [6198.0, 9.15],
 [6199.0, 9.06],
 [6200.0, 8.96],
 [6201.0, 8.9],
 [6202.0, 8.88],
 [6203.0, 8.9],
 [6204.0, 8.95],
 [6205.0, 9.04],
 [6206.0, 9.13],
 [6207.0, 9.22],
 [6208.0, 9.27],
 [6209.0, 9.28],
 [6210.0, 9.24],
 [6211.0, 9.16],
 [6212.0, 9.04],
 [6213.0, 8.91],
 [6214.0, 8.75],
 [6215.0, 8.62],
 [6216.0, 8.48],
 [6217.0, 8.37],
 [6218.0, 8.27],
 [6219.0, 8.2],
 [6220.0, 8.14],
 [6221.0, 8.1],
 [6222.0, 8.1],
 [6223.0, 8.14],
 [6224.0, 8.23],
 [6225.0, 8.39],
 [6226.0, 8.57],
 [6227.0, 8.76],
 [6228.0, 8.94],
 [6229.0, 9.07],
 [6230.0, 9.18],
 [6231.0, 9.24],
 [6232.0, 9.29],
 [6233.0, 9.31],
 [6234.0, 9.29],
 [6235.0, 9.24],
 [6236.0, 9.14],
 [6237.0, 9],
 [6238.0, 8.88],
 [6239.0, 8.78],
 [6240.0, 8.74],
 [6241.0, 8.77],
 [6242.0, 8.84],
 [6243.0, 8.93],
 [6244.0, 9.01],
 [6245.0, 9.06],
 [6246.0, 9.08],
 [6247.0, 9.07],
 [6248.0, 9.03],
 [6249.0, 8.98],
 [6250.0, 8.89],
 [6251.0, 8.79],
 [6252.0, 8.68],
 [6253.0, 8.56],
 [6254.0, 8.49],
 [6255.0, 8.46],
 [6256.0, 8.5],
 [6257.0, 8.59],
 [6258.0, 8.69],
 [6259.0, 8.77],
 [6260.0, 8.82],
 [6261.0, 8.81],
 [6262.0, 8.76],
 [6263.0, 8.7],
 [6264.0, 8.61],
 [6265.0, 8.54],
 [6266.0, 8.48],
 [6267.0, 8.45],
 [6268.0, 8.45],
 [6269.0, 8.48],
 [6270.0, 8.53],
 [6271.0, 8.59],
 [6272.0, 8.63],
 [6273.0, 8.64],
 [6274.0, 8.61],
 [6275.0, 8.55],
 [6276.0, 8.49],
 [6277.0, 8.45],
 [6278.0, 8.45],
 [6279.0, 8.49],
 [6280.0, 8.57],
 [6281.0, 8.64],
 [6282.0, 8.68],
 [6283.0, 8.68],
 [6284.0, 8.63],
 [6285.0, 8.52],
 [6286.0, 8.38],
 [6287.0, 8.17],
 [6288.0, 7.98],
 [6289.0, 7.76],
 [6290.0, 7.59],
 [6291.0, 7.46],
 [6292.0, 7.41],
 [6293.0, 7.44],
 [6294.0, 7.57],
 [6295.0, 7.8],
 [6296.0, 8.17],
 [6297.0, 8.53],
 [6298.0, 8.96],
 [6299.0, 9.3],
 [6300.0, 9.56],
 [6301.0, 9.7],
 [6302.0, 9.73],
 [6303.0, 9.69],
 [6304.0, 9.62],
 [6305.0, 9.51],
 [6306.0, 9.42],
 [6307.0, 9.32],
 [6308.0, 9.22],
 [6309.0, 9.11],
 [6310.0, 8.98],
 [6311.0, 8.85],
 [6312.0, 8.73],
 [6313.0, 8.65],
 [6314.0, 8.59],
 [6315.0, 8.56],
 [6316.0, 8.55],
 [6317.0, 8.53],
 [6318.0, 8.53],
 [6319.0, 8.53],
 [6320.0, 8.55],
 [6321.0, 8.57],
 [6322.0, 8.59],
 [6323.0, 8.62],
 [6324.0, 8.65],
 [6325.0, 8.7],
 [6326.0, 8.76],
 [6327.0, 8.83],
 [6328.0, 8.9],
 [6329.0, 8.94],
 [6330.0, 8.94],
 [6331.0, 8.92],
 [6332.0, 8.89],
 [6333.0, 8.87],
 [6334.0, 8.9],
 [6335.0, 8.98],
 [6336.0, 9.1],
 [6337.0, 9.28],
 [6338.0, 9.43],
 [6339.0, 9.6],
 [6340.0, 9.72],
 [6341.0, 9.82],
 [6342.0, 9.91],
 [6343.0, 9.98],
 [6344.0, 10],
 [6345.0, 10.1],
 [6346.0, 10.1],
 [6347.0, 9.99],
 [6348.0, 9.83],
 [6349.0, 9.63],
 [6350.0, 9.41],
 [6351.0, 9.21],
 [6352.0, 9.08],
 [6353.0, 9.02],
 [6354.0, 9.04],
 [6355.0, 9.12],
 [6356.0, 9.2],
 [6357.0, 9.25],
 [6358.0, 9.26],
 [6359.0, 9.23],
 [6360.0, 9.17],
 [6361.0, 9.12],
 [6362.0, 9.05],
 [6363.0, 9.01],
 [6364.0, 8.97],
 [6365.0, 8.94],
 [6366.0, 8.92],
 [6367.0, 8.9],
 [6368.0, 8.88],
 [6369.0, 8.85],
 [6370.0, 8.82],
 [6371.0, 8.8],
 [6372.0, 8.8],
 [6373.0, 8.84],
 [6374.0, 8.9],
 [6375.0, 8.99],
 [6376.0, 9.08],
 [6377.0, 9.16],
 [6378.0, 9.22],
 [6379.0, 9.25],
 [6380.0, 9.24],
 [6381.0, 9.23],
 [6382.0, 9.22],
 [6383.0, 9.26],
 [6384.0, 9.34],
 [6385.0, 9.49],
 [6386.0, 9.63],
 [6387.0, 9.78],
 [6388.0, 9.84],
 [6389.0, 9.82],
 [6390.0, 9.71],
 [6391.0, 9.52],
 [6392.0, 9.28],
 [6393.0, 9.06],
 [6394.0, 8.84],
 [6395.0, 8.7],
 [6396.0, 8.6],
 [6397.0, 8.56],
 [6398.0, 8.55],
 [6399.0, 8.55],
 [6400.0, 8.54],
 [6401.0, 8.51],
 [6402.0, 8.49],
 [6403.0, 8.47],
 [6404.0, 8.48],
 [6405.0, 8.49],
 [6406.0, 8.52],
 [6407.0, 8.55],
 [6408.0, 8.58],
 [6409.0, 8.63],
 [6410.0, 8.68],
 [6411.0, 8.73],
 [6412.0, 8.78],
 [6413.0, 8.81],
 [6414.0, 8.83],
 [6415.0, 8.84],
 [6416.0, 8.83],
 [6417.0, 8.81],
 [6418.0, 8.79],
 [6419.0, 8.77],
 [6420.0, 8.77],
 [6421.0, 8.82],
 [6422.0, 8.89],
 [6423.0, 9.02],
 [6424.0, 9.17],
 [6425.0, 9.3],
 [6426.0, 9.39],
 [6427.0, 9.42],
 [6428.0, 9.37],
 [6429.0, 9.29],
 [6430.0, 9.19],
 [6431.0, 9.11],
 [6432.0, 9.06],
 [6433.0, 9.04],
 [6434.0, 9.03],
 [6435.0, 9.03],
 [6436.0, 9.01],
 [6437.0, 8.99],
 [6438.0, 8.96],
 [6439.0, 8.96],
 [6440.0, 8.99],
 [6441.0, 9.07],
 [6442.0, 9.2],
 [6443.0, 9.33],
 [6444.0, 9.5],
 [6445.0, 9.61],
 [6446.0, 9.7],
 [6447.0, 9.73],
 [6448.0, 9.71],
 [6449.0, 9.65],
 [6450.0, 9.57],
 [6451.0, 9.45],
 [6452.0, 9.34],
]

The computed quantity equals 8.91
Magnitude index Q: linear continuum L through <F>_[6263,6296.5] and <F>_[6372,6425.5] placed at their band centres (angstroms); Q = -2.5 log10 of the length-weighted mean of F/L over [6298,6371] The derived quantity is -0.07 mag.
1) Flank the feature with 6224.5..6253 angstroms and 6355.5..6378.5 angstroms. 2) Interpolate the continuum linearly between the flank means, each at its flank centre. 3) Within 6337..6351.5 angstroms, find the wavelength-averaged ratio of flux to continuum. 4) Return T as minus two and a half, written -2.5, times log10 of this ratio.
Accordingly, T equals -0.09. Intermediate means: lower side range 8.96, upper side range 9.02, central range 9.75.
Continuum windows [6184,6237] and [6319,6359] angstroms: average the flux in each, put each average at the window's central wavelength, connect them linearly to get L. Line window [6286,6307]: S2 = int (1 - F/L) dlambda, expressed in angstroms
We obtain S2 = 1.2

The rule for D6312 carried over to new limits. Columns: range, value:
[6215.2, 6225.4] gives 8.25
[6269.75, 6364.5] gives 8.9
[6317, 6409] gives 9.08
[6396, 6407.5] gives 8.52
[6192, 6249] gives 8.89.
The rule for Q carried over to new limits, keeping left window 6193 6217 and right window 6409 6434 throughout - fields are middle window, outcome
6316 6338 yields 0.02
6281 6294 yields 0.12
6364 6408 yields 0.00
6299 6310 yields -0.05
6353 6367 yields -0.01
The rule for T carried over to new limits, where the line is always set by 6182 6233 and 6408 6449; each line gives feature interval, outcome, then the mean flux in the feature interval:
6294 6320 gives 0.00 mag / 8.93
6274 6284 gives 0.05 mag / 8.56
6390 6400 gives 0.02 mag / 8.88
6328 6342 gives -0.02 mag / 9.2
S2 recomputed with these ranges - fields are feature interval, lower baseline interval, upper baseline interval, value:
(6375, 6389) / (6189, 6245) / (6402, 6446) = -0.67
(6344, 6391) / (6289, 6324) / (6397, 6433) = -2.67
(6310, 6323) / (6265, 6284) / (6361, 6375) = 0.14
